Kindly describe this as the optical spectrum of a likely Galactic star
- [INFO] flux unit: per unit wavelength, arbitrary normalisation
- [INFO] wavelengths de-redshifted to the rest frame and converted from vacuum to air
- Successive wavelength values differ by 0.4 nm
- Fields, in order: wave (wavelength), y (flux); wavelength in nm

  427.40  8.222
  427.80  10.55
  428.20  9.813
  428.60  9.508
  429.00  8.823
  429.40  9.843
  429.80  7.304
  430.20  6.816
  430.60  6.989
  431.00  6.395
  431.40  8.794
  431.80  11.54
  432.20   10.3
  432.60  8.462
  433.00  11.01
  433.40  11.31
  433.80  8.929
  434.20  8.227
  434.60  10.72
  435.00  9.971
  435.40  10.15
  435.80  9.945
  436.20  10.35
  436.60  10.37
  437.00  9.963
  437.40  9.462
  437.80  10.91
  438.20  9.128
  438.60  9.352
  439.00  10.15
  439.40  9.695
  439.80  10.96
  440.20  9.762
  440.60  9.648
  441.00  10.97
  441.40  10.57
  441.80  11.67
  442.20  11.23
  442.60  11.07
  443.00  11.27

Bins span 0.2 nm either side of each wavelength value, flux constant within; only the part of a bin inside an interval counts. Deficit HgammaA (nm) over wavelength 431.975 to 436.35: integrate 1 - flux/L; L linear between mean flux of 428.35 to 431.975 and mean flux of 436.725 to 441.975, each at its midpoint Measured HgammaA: -0.36 nm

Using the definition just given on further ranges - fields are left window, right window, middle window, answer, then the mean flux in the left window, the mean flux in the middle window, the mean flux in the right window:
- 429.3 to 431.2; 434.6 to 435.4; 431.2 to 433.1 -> -0.33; 7.34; 9.97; 10.2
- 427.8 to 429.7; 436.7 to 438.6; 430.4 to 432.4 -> 0.17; 9.49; 8.8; 9.84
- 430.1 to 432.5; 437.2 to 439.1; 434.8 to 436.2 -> -0.12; 8.54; 10.1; 9.78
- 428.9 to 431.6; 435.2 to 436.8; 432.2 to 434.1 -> -0.18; 7.82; 9.88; 10.2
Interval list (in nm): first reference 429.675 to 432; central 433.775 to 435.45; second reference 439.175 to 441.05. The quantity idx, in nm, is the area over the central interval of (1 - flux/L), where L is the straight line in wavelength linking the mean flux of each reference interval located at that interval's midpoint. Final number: -0.14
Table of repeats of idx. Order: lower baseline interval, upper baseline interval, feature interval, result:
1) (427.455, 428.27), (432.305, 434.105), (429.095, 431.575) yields 0.54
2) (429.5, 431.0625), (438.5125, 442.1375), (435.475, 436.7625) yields -0.17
